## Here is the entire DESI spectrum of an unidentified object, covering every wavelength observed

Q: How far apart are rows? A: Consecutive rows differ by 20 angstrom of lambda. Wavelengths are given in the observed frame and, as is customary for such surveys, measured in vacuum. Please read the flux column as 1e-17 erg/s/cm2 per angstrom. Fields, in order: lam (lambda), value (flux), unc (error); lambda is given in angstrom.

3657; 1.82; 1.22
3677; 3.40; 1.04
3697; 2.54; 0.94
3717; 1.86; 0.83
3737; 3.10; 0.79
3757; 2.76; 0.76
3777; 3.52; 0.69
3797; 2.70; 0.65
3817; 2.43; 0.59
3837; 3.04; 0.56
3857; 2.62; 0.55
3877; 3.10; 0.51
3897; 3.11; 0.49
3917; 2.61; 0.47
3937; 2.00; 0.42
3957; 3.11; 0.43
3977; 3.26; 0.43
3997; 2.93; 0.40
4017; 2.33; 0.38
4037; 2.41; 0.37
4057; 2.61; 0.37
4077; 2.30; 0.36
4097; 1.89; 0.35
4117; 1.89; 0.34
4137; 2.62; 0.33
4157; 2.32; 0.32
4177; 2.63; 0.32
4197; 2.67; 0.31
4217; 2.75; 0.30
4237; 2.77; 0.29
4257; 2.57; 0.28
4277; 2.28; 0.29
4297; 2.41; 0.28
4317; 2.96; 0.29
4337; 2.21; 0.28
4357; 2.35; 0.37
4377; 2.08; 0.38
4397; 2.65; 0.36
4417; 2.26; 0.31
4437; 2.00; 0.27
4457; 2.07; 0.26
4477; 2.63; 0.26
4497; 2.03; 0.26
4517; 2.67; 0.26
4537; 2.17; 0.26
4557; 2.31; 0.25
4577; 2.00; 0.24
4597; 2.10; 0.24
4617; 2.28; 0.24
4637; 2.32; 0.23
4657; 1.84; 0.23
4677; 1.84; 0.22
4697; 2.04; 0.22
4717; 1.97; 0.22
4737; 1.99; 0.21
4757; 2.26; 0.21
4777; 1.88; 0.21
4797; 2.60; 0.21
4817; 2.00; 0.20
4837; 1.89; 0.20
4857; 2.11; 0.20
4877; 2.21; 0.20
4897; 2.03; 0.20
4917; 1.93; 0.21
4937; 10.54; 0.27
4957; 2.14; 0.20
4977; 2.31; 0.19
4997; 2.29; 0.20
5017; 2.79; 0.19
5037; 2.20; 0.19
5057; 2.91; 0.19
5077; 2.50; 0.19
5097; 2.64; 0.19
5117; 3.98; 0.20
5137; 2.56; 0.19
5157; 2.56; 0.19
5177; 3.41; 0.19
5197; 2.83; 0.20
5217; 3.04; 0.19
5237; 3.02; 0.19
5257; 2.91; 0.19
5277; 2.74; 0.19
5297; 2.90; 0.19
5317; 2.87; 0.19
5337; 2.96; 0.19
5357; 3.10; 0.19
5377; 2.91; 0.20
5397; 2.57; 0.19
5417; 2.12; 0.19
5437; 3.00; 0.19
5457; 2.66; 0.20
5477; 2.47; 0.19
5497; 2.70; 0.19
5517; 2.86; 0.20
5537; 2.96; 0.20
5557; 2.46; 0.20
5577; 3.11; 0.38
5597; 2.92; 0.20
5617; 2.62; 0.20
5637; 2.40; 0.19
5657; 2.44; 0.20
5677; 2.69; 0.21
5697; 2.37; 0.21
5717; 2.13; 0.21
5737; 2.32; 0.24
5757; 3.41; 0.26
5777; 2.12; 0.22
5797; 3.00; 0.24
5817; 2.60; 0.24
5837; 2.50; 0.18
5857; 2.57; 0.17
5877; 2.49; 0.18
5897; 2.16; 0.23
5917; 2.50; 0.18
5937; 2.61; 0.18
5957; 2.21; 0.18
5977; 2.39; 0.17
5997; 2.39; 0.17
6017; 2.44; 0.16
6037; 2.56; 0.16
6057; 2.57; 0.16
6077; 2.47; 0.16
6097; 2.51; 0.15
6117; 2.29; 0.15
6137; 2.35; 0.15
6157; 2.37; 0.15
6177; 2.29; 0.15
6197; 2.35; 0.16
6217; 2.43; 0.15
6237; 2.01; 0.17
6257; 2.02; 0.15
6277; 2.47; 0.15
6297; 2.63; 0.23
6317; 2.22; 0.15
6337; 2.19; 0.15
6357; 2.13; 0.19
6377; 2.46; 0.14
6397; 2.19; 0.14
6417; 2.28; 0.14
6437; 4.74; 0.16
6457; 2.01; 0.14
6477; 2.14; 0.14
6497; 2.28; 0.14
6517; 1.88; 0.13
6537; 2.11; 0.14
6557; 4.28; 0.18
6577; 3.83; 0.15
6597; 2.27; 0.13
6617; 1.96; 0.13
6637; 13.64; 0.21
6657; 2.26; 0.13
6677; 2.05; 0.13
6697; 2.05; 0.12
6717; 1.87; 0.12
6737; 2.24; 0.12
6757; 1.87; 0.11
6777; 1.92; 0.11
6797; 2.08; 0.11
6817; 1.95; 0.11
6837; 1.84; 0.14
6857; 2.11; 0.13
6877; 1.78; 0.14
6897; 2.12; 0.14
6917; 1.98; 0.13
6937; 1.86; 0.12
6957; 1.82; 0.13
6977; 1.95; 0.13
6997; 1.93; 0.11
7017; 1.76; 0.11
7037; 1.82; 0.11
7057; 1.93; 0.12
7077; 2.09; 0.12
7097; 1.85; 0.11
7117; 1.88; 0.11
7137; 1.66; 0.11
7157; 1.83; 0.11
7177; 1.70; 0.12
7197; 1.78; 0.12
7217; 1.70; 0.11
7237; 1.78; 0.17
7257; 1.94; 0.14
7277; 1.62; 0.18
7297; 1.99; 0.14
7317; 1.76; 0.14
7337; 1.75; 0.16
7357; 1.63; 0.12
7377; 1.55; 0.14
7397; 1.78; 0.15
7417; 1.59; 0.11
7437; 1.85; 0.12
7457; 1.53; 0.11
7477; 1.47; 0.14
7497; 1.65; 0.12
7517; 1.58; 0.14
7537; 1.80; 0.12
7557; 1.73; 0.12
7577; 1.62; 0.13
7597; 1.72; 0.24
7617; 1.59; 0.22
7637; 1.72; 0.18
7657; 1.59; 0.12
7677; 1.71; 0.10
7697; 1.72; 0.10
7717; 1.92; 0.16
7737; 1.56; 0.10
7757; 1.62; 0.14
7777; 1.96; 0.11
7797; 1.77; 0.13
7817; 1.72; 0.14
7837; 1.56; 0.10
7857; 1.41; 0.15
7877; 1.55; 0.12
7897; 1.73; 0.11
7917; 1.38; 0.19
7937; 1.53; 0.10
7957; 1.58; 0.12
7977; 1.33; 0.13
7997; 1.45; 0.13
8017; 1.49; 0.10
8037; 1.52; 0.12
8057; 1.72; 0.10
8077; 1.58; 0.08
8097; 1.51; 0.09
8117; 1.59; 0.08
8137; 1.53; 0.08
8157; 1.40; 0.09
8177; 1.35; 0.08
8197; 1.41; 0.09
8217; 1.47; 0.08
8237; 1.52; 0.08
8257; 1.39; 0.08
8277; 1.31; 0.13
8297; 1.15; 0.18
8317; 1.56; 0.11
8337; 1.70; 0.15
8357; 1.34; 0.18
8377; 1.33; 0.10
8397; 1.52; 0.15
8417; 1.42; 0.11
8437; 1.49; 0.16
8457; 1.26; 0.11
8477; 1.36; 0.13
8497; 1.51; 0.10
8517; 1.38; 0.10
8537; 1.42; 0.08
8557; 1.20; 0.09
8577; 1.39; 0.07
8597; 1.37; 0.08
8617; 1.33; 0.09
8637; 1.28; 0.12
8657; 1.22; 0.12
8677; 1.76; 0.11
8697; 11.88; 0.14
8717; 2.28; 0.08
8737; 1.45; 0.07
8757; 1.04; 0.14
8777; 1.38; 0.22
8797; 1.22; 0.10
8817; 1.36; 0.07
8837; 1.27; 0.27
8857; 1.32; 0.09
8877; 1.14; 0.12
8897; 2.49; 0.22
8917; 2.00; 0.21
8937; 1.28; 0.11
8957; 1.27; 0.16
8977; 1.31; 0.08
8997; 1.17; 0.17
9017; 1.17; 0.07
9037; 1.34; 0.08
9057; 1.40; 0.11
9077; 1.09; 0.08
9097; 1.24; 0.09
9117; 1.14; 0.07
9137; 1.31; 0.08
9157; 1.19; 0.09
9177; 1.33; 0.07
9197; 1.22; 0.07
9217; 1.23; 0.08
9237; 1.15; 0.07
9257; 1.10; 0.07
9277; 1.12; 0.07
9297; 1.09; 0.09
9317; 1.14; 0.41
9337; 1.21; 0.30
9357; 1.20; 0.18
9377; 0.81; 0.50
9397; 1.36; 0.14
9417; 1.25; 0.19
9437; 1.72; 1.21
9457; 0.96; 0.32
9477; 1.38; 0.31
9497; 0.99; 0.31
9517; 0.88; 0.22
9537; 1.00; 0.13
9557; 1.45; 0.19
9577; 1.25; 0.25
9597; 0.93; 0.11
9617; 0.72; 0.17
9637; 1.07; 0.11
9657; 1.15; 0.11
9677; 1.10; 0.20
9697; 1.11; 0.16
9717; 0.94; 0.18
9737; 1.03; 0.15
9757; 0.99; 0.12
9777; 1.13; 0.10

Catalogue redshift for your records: 0.324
